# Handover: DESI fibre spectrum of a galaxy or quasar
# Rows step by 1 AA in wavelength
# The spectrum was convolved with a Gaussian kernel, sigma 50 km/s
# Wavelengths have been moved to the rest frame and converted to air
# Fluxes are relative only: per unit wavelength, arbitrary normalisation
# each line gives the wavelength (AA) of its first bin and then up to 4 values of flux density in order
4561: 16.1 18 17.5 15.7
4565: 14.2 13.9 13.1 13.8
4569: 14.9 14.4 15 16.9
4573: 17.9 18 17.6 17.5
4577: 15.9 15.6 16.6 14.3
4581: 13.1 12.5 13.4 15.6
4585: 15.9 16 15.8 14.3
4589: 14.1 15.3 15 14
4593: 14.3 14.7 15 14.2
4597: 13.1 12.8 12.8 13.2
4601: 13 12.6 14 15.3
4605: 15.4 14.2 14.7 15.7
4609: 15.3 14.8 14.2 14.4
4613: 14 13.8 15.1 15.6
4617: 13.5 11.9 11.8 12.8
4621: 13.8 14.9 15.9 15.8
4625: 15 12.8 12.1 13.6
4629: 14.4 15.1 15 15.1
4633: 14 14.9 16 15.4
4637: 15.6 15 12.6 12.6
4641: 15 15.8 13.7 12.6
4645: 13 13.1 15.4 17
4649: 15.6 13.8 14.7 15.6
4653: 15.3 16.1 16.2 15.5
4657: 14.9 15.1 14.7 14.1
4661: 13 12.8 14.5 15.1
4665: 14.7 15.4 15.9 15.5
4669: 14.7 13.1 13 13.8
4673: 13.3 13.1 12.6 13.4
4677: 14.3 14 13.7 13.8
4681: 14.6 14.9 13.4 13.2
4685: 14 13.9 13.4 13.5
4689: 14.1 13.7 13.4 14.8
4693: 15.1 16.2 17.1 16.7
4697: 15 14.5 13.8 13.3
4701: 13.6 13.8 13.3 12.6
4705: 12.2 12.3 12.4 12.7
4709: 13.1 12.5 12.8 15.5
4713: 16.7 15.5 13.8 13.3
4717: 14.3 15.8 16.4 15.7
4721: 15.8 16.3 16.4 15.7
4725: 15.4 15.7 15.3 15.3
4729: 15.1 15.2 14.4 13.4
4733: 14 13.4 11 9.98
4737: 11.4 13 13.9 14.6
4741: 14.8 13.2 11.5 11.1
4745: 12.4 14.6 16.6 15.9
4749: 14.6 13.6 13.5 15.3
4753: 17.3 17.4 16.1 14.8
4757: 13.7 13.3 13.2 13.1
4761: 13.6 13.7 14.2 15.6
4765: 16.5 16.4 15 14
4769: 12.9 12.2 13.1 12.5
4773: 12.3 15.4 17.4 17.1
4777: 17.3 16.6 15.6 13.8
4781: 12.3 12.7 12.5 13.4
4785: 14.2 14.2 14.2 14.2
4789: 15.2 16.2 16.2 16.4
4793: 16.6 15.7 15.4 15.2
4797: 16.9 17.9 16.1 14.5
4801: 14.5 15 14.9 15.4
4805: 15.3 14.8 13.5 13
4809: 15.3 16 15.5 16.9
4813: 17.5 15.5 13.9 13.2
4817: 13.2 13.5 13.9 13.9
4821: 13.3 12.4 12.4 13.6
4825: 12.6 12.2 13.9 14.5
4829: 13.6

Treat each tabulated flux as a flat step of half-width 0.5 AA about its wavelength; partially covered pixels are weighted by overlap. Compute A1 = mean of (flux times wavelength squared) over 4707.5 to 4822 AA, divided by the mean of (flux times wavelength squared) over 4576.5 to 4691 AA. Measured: 1.08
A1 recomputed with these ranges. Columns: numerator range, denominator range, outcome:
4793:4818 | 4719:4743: 1.10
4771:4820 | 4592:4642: 1.13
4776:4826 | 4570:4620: 1.10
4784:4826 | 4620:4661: 1.08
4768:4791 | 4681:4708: 1.06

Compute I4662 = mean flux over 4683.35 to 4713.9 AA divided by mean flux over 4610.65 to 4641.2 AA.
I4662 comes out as 0.98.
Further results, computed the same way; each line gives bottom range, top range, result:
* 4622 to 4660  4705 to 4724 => 0.99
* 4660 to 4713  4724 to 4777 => 1.02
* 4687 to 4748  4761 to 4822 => 1.05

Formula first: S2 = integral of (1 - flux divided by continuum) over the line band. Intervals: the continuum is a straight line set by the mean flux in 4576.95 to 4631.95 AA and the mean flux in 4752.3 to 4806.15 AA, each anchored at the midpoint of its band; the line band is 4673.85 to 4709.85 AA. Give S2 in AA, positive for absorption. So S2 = 1.8 AA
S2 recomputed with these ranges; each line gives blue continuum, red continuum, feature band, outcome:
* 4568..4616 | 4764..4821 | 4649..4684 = 1.1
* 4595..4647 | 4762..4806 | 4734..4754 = 1.4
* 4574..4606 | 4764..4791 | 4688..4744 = 1.6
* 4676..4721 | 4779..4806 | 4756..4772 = 0.8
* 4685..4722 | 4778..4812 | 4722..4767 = 0.8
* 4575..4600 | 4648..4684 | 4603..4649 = 0.5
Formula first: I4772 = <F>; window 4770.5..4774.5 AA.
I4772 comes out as 13.3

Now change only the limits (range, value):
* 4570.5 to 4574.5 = 16.9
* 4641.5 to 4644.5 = 14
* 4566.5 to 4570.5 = 14.1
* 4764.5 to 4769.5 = 15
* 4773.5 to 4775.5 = 16.4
